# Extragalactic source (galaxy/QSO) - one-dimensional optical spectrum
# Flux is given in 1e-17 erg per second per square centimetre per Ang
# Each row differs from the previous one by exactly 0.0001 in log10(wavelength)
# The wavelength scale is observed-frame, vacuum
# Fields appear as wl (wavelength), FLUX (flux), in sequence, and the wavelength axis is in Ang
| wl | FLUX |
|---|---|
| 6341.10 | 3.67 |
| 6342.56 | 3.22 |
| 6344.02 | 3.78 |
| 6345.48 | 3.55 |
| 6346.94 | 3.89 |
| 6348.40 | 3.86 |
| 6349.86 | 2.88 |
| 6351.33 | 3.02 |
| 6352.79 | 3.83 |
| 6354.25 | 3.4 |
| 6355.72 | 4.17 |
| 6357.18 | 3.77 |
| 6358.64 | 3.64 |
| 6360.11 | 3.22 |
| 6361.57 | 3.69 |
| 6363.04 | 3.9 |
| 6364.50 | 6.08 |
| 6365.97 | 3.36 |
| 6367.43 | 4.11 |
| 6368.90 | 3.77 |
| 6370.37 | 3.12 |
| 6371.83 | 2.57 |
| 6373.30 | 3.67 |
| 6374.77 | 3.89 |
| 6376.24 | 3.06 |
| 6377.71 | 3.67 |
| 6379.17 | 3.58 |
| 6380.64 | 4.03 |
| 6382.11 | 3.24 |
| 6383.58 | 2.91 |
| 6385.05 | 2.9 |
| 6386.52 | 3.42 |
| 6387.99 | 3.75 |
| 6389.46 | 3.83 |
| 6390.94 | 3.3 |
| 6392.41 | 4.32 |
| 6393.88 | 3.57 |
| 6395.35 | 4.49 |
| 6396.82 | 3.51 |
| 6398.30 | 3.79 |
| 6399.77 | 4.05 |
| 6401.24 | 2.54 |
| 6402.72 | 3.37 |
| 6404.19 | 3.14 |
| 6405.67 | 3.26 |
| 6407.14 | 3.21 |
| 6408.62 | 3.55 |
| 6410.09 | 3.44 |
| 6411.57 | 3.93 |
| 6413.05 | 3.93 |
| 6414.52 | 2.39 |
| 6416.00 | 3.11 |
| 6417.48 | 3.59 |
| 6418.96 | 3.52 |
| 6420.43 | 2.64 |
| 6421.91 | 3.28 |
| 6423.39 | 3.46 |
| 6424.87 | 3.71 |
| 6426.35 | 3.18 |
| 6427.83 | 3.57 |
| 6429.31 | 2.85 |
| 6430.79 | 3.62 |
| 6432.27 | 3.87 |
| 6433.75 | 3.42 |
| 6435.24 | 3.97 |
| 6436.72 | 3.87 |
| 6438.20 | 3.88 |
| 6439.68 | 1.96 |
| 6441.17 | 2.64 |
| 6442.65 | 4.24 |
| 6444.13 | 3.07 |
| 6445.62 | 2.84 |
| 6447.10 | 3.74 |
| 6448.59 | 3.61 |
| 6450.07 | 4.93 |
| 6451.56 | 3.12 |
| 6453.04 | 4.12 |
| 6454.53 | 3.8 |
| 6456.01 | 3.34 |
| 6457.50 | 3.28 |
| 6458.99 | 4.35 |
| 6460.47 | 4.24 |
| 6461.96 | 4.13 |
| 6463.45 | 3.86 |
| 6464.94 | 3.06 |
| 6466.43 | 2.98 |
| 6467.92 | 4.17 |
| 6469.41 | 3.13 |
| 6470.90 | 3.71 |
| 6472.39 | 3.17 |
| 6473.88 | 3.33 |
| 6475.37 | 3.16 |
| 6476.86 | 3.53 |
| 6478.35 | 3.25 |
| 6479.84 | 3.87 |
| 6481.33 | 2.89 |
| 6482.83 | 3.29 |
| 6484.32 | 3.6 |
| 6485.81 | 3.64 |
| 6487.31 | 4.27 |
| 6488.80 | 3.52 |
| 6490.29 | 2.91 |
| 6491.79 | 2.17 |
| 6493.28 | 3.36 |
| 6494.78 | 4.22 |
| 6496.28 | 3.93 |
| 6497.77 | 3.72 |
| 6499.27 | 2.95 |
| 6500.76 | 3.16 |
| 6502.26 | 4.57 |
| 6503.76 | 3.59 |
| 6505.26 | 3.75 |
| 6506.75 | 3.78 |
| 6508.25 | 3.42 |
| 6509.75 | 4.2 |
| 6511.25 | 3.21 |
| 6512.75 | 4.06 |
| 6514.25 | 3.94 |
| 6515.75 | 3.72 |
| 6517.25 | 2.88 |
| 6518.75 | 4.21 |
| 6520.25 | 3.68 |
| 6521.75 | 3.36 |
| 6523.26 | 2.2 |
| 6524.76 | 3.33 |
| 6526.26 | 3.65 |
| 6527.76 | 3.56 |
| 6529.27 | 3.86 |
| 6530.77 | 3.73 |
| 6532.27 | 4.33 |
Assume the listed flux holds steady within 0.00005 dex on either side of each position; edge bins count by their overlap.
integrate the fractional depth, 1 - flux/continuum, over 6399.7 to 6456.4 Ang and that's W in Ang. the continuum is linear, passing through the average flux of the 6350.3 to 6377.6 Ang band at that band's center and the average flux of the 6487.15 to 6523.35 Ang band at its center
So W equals 3.1 Ang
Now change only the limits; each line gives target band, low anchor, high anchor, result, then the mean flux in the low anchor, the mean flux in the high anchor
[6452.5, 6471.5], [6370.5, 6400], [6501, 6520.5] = -0.11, 3.56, 3.76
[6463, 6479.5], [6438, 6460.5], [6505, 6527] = 0.70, 3.55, 3.56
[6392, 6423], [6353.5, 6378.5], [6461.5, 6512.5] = 1.67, 3.71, 3.52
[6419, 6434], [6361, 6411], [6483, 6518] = 0.94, 3.59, 3.59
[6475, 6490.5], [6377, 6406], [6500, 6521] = 0.88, 3.54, 3.73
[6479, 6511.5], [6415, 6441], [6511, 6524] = -0.93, 3.36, 3.48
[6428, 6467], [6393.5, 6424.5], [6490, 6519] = -0.94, 3.42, 3.59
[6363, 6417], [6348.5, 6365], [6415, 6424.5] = -0.97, 3.75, 3.26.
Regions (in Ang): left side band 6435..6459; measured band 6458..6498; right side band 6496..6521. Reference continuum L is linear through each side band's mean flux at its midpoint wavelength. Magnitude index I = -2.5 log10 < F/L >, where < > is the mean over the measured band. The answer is 0.03 mag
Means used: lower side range 3.54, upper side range 3.69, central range 3.53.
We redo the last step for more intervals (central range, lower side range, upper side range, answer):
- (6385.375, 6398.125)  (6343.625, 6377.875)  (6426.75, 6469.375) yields -0.03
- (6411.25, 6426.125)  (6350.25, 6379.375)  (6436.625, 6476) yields 0.08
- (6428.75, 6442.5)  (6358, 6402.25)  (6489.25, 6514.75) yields 0.07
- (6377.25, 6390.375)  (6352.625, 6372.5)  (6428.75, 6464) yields 0.08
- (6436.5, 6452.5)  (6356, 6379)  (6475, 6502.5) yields 0.03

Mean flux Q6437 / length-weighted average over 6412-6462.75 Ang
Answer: 3.51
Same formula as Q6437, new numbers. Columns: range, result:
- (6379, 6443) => 3.44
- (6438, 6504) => 3.51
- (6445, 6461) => 3.76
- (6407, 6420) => 3.4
